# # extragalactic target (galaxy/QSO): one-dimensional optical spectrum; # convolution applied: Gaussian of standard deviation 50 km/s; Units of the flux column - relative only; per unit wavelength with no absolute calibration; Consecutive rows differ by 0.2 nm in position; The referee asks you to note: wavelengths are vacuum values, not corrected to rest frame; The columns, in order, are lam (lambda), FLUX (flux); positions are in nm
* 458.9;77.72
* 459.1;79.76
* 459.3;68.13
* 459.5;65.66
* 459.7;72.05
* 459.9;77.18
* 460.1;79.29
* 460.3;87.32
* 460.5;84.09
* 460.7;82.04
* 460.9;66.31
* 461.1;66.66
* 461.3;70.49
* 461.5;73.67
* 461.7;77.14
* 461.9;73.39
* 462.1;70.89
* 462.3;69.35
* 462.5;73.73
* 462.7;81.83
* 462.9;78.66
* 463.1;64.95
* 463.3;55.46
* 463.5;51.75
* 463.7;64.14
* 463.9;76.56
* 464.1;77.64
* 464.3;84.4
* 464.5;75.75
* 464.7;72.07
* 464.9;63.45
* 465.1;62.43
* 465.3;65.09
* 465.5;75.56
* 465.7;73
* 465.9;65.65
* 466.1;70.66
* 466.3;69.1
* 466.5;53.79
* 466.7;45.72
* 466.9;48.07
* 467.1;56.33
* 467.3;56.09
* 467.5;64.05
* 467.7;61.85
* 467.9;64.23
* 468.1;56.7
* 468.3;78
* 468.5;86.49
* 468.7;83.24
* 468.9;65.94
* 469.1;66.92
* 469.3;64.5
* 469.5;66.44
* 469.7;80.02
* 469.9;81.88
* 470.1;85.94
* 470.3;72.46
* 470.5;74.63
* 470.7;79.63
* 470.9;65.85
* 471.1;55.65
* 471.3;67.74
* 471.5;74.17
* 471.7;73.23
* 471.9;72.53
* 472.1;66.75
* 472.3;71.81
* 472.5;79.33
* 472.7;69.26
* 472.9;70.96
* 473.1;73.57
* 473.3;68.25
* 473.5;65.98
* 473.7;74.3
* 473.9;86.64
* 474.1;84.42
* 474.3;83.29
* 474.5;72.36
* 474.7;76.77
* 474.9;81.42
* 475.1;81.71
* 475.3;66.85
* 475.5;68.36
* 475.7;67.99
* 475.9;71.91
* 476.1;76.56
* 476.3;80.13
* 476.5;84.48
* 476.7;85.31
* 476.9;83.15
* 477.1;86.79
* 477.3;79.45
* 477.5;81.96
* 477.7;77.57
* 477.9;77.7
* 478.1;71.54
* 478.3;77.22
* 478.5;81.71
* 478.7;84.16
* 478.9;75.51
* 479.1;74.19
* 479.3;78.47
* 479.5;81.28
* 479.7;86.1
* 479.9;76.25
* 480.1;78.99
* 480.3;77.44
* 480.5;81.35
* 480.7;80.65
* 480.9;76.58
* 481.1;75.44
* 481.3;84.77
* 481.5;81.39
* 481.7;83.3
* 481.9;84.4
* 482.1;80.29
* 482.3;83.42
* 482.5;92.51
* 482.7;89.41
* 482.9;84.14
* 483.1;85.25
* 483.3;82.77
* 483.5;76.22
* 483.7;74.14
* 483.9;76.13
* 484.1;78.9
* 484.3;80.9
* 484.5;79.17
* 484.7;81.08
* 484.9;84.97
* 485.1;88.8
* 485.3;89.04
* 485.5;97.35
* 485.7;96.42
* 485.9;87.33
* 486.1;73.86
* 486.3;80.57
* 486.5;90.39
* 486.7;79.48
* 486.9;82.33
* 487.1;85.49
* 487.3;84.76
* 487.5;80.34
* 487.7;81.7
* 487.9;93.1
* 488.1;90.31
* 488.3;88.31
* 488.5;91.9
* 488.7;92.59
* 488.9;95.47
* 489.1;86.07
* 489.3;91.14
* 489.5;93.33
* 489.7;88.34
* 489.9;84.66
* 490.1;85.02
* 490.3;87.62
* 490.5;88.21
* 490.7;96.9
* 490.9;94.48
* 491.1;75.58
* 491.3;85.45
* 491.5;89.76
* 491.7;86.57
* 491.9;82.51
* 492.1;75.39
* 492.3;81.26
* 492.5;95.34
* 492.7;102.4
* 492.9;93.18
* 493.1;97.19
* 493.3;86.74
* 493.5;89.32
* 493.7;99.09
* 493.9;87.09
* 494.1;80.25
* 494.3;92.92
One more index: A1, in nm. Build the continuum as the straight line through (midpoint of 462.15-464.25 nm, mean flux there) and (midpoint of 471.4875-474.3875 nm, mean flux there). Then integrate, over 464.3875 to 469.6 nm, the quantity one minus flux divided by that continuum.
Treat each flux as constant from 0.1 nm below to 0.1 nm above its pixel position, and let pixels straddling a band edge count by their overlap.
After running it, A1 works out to 0.414 nm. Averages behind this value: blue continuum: 69.8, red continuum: 74.3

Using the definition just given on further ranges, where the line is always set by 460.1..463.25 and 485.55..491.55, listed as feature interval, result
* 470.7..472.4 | 0.22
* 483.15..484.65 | 0.12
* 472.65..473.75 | 0.13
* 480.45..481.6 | 0.05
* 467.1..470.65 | 0.33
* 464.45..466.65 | 0.26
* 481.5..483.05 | -0.01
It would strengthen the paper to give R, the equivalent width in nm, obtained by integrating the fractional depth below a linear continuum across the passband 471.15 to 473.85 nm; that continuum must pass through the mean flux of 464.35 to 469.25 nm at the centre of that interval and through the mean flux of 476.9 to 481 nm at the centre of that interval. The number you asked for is 0.03 nm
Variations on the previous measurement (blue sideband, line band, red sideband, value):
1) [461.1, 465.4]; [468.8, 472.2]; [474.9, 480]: 0.14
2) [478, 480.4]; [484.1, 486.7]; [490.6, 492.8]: -0.07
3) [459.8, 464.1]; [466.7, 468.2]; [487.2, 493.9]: 0.37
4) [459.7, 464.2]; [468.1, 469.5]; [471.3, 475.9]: 0.02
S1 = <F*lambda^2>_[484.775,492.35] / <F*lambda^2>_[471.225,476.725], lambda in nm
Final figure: 1.2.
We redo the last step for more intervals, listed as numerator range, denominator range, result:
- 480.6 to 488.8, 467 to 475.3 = 1.23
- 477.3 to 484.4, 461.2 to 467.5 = 1.28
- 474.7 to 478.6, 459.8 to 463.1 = 1.10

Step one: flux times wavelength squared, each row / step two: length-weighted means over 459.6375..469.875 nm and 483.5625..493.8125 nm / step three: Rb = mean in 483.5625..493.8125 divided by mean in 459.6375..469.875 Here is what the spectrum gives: 1.4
